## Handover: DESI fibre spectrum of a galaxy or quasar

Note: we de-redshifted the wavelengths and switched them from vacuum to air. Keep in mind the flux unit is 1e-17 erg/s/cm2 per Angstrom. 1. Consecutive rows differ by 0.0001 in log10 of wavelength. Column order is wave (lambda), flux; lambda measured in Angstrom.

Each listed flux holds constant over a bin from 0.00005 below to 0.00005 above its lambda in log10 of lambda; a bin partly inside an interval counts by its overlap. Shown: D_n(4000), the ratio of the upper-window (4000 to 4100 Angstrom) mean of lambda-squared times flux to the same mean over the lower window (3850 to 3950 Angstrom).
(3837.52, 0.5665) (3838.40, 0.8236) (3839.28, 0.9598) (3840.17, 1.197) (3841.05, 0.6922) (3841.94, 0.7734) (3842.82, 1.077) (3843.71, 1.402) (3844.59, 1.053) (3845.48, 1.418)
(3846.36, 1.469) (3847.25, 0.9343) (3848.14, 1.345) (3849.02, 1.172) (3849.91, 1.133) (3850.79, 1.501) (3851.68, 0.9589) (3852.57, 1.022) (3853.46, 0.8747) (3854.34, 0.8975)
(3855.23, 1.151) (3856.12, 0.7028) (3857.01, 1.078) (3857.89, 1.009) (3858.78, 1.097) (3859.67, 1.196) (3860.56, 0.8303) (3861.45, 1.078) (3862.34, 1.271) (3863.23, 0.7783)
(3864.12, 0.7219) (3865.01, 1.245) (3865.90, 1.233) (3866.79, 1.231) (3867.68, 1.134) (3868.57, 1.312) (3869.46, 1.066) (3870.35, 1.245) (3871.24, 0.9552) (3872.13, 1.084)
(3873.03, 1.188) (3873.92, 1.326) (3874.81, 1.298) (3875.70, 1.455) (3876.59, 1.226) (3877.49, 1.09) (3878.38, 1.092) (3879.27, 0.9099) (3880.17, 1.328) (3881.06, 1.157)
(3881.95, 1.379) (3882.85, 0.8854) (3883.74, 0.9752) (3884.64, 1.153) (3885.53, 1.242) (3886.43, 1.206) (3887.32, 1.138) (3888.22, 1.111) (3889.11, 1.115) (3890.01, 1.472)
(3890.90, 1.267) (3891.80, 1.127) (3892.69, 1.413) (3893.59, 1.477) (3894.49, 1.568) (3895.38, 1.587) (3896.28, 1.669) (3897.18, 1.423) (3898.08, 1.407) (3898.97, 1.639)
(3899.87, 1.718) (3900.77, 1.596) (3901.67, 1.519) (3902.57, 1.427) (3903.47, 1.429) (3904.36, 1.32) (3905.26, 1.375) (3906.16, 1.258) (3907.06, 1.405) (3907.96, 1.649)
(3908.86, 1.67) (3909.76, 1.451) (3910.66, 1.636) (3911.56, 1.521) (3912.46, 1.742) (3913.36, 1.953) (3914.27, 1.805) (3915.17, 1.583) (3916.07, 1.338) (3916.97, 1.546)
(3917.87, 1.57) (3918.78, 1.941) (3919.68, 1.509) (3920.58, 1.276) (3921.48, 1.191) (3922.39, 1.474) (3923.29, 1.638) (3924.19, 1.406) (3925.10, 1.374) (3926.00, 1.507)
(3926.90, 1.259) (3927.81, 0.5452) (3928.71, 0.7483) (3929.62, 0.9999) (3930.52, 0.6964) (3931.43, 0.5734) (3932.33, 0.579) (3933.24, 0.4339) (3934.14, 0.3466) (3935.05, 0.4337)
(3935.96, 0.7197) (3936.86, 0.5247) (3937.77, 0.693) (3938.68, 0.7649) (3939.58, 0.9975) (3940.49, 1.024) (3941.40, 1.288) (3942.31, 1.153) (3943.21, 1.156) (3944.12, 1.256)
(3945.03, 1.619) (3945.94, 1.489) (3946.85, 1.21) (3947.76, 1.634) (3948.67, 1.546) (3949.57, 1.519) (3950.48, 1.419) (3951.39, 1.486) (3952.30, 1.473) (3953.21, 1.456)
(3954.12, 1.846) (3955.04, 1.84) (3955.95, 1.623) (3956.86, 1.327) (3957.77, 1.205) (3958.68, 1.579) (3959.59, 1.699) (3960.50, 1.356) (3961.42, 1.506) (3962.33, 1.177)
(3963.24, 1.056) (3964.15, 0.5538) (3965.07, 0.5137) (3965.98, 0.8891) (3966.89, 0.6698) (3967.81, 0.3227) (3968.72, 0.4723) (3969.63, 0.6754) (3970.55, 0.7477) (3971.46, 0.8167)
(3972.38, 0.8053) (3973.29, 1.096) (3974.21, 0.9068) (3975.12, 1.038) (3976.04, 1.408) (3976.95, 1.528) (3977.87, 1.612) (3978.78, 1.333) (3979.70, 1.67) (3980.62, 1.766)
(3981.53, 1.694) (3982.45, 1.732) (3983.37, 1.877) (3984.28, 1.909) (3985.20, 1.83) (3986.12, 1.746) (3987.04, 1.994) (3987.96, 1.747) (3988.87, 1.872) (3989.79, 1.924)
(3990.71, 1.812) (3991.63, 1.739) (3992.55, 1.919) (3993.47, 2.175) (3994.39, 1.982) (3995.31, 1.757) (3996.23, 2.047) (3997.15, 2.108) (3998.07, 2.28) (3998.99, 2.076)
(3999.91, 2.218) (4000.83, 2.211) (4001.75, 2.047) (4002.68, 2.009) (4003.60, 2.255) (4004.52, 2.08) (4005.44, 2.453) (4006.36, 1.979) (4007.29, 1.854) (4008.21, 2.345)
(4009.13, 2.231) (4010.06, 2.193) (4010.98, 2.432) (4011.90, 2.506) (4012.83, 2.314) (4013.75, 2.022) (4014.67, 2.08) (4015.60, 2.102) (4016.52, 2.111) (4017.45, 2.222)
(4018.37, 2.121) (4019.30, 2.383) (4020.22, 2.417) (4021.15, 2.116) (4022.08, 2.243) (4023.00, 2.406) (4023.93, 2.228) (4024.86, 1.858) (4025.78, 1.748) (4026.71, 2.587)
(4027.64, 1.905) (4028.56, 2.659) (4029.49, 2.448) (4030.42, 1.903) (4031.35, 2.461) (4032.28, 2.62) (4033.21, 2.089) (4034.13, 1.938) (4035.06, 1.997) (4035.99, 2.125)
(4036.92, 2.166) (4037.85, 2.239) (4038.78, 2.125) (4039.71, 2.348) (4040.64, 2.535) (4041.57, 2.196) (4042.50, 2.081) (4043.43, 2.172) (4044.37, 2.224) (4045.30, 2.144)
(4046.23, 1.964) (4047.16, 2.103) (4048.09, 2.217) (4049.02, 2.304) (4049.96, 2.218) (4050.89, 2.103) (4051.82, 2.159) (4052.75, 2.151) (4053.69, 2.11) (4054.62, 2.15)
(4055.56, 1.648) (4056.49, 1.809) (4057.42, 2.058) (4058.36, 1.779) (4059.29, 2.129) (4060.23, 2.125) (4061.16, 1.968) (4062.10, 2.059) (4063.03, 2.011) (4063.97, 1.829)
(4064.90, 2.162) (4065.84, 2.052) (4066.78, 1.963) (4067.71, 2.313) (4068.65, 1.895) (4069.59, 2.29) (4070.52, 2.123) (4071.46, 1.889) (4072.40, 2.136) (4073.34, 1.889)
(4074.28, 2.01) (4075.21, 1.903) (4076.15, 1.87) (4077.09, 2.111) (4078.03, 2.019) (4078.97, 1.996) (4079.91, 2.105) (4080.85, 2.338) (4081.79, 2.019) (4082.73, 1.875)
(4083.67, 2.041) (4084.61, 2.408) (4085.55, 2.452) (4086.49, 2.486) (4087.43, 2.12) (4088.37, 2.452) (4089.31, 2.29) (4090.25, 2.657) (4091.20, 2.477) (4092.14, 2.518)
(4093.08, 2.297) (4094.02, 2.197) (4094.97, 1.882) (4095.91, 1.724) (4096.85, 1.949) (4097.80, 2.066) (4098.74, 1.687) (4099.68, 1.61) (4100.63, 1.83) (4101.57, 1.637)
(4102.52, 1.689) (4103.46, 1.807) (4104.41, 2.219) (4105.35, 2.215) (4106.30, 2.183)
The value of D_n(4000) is 1.88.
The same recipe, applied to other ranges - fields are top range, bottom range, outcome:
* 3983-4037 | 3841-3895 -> 1.98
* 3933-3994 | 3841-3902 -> 1.14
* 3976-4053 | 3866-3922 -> 1.62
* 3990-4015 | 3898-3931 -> 1.54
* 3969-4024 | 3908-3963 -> 1.51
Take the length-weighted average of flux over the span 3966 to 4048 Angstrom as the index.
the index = 1.92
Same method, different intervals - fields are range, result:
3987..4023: 2.12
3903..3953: 1.26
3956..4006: 1.54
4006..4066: 2.15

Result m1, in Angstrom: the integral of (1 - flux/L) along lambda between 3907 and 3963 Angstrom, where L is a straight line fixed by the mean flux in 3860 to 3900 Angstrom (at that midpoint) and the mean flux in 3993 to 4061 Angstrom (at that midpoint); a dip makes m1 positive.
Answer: 9.61 Angstrom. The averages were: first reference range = 1.22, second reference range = 2.16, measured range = 1.29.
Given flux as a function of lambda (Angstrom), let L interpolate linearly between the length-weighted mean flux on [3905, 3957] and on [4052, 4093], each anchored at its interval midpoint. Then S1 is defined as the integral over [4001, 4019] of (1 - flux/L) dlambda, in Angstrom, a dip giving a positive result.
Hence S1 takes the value -4.5 Angstrom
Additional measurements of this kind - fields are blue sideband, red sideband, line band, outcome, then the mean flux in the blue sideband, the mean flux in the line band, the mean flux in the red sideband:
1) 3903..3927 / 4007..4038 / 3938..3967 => 7.6 Angstrom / 1.52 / 1.29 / 2.21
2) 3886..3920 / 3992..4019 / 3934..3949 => 5.9 Angstrom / 1.49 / 1.06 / 2.14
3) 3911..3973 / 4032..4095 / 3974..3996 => -2.9 Angstrom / 1.18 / 1.72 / 2.13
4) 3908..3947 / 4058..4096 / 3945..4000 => 0.5 Angstrom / 1.2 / 1.48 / 2.12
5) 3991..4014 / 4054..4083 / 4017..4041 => -1.6 Angstrom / 2.13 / 2.23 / 2.02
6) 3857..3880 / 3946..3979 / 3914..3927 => -3.6 Angstrom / 1.12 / 1.5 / 1.21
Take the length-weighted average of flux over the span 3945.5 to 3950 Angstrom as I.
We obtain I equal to 1.48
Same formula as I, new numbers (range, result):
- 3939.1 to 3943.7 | 1.12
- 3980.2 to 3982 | 1.73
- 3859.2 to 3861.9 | 1.03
